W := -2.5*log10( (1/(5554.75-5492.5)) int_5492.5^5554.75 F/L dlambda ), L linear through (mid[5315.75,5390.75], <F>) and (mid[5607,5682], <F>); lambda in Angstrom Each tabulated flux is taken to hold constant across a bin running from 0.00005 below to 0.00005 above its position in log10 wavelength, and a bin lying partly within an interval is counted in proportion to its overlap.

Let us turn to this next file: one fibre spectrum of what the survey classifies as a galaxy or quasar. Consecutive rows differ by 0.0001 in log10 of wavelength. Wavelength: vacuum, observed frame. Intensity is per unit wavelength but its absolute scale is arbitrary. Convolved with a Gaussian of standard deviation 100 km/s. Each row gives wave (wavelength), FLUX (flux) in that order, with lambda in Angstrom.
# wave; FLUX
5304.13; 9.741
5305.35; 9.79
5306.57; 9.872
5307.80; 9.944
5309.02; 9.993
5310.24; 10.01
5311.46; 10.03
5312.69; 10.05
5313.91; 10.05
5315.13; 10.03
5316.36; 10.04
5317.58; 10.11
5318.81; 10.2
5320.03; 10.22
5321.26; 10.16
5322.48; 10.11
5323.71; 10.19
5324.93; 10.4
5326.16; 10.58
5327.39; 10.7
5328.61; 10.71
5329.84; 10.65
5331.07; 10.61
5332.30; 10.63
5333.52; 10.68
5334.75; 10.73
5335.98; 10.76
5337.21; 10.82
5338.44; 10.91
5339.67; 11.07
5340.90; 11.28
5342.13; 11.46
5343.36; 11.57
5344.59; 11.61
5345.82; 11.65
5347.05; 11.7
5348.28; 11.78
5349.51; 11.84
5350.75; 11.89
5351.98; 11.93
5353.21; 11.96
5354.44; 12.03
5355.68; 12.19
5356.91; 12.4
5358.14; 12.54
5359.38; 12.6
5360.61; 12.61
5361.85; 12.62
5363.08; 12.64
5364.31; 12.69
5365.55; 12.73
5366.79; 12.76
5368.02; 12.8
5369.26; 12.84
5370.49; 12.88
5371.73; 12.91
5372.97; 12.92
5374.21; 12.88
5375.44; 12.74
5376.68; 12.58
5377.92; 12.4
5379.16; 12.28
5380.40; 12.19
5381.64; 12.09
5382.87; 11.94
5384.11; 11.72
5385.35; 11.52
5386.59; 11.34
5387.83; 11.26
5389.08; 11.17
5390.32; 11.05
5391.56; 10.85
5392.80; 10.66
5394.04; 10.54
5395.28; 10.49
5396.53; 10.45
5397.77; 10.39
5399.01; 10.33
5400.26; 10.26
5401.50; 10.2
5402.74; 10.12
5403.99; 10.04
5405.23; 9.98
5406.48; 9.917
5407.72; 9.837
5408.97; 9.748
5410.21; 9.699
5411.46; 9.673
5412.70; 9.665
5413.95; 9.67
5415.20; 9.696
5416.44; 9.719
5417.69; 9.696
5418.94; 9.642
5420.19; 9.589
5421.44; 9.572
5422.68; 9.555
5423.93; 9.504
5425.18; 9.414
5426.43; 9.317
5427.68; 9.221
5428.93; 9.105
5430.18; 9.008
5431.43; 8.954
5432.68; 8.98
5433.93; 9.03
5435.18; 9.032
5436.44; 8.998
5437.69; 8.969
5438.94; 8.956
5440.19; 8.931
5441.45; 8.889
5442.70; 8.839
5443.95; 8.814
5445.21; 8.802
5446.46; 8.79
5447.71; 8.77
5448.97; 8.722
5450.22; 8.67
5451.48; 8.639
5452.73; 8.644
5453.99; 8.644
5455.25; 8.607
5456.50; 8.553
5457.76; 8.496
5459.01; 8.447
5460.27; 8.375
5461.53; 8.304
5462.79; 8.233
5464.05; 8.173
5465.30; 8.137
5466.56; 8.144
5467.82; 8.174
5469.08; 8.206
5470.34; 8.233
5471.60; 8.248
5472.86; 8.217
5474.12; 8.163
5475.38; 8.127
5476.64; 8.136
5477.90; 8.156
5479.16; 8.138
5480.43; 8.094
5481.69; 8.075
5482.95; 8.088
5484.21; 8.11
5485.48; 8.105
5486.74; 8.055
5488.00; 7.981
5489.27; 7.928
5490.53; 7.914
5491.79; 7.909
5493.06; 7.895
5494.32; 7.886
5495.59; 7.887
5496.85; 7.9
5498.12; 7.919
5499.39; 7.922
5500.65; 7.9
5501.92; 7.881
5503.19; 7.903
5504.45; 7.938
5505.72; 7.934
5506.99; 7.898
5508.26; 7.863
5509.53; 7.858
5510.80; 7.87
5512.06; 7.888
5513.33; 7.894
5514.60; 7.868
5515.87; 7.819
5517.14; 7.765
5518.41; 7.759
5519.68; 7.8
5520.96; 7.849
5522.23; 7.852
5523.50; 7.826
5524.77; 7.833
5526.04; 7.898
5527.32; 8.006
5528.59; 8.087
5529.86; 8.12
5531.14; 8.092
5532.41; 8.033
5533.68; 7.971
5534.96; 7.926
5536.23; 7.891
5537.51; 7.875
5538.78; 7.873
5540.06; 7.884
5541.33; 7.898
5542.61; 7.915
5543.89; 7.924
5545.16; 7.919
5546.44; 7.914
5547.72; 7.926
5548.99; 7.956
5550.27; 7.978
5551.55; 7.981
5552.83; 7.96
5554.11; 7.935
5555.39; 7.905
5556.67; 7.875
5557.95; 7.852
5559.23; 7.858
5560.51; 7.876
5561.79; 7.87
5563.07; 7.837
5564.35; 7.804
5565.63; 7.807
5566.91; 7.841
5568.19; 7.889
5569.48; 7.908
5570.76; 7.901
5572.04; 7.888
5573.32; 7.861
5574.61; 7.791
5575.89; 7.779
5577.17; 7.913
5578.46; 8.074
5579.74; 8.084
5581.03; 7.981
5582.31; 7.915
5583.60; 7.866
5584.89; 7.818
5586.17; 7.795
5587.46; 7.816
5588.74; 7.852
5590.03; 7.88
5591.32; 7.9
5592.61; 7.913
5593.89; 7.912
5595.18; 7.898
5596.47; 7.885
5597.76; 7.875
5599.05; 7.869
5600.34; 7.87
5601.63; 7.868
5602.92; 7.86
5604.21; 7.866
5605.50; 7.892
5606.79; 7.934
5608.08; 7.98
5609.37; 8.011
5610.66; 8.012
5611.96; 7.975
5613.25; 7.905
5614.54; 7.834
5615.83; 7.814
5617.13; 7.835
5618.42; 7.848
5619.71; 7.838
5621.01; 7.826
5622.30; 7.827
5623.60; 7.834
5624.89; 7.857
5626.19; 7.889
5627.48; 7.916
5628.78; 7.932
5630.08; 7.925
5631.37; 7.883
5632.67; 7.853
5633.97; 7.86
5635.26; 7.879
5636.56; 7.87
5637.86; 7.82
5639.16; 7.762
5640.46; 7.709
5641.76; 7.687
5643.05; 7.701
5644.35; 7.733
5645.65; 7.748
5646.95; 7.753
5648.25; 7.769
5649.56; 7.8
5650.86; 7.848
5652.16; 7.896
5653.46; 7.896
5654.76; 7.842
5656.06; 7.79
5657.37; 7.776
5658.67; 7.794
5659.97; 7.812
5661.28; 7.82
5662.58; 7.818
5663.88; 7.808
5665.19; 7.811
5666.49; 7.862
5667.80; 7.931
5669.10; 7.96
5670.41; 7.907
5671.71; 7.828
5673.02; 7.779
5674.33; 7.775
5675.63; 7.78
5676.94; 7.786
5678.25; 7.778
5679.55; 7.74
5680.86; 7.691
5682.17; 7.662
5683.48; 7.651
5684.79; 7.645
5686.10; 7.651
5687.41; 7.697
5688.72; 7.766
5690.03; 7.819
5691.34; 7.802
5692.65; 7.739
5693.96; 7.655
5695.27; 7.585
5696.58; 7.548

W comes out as 0.19 mag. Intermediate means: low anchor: 11.6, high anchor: 7.83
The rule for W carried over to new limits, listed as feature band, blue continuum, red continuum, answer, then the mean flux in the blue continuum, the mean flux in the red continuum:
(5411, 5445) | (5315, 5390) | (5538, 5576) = 0.108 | 11.6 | 7.89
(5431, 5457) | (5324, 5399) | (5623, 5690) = 0.198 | 11.7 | 7.8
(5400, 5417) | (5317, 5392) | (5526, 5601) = 0.084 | 11.6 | 7.91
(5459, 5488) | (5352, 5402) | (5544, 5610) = 0.215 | 11.9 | 7.9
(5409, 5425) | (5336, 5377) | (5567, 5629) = 0.152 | 12.2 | 7.89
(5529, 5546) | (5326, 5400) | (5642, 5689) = 0.186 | 11.7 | 7.79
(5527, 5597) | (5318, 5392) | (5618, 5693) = 0.139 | 11.6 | 7.8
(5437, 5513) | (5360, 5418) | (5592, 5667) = 0.214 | 11.3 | 7.85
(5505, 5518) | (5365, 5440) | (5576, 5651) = 0.167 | 10.6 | 7.87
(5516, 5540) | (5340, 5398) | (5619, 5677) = 0.210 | 11.9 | 7.83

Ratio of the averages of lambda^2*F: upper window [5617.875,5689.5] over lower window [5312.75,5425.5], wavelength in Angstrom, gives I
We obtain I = 0.78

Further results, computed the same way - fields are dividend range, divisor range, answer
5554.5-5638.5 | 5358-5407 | 0.73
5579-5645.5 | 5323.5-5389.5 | 0.73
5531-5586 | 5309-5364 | 0.77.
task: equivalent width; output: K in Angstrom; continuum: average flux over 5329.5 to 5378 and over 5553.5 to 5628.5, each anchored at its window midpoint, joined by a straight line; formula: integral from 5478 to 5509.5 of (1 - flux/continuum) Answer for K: 5.2 Angstrom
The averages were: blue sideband 12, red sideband 7.88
